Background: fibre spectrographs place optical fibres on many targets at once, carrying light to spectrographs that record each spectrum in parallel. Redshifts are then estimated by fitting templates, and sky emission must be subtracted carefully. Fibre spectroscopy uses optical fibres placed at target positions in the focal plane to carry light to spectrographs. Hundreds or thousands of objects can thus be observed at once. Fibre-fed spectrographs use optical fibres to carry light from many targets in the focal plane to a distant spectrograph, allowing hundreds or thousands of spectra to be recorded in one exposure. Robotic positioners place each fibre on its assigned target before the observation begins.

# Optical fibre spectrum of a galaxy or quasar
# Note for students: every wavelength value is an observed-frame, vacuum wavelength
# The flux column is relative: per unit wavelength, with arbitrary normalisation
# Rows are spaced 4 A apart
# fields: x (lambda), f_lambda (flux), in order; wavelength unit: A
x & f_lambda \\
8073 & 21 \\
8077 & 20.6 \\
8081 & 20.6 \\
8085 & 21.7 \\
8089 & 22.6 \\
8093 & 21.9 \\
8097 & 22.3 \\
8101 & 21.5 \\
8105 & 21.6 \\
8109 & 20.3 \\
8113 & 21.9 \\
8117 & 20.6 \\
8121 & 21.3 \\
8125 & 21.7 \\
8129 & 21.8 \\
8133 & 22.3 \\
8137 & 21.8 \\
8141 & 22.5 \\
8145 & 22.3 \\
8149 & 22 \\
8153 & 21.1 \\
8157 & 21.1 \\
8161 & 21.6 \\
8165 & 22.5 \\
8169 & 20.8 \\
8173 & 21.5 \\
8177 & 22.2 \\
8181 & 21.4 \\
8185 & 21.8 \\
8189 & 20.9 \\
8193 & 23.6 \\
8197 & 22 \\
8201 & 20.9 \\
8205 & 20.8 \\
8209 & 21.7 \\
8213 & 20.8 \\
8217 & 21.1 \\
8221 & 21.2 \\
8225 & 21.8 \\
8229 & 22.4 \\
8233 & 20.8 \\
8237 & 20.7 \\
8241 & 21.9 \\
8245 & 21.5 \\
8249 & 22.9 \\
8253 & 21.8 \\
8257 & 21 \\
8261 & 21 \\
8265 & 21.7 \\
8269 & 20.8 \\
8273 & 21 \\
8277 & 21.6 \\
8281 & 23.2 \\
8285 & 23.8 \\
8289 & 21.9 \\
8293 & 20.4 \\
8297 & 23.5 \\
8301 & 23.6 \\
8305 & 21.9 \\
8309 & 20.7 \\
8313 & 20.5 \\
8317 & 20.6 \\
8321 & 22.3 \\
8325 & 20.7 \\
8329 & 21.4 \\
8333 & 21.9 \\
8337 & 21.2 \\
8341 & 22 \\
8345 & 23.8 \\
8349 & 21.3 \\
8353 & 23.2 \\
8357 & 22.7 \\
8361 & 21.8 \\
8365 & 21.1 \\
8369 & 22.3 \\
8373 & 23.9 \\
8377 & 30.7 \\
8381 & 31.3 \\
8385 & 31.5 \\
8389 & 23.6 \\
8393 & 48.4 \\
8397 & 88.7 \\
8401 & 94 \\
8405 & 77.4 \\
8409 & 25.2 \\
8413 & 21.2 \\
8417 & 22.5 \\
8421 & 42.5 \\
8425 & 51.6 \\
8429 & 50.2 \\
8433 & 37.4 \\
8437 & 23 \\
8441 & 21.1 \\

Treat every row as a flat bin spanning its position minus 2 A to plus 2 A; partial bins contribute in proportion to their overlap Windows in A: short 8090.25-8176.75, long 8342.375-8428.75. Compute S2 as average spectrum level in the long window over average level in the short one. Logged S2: 1.7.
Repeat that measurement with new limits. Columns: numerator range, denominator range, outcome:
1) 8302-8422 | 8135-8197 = 1.41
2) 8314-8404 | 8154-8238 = 1.45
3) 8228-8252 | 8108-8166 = 1.00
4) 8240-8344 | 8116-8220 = 1.01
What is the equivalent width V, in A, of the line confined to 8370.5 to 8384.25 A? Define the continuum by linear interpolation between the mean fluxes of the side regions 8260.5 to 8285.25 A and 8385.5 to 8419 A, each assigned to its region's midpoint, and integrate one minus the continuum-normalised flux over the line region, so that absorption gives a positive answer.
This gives 4.81 A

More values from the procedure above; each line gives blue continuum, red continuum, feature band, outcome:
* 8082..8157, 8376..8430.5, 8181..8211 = 7.0 A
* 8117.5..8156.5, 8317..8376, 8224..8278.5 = 1.3 A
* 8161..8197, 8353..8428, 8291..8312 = 6.4 A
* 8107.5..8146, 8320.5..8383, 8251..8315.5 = 2.8 A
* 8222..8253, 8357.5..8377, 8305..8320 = 1.1 A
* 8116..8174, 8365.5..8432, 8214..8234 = 4.7 A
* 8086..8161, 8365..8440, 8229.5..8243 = 3.7 A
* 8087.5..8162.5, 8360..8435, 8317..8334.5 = 6.9 A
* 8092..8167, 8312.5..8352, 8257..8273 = 0.4 A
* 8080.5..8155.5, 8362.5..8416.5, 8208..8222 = 3.6 A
